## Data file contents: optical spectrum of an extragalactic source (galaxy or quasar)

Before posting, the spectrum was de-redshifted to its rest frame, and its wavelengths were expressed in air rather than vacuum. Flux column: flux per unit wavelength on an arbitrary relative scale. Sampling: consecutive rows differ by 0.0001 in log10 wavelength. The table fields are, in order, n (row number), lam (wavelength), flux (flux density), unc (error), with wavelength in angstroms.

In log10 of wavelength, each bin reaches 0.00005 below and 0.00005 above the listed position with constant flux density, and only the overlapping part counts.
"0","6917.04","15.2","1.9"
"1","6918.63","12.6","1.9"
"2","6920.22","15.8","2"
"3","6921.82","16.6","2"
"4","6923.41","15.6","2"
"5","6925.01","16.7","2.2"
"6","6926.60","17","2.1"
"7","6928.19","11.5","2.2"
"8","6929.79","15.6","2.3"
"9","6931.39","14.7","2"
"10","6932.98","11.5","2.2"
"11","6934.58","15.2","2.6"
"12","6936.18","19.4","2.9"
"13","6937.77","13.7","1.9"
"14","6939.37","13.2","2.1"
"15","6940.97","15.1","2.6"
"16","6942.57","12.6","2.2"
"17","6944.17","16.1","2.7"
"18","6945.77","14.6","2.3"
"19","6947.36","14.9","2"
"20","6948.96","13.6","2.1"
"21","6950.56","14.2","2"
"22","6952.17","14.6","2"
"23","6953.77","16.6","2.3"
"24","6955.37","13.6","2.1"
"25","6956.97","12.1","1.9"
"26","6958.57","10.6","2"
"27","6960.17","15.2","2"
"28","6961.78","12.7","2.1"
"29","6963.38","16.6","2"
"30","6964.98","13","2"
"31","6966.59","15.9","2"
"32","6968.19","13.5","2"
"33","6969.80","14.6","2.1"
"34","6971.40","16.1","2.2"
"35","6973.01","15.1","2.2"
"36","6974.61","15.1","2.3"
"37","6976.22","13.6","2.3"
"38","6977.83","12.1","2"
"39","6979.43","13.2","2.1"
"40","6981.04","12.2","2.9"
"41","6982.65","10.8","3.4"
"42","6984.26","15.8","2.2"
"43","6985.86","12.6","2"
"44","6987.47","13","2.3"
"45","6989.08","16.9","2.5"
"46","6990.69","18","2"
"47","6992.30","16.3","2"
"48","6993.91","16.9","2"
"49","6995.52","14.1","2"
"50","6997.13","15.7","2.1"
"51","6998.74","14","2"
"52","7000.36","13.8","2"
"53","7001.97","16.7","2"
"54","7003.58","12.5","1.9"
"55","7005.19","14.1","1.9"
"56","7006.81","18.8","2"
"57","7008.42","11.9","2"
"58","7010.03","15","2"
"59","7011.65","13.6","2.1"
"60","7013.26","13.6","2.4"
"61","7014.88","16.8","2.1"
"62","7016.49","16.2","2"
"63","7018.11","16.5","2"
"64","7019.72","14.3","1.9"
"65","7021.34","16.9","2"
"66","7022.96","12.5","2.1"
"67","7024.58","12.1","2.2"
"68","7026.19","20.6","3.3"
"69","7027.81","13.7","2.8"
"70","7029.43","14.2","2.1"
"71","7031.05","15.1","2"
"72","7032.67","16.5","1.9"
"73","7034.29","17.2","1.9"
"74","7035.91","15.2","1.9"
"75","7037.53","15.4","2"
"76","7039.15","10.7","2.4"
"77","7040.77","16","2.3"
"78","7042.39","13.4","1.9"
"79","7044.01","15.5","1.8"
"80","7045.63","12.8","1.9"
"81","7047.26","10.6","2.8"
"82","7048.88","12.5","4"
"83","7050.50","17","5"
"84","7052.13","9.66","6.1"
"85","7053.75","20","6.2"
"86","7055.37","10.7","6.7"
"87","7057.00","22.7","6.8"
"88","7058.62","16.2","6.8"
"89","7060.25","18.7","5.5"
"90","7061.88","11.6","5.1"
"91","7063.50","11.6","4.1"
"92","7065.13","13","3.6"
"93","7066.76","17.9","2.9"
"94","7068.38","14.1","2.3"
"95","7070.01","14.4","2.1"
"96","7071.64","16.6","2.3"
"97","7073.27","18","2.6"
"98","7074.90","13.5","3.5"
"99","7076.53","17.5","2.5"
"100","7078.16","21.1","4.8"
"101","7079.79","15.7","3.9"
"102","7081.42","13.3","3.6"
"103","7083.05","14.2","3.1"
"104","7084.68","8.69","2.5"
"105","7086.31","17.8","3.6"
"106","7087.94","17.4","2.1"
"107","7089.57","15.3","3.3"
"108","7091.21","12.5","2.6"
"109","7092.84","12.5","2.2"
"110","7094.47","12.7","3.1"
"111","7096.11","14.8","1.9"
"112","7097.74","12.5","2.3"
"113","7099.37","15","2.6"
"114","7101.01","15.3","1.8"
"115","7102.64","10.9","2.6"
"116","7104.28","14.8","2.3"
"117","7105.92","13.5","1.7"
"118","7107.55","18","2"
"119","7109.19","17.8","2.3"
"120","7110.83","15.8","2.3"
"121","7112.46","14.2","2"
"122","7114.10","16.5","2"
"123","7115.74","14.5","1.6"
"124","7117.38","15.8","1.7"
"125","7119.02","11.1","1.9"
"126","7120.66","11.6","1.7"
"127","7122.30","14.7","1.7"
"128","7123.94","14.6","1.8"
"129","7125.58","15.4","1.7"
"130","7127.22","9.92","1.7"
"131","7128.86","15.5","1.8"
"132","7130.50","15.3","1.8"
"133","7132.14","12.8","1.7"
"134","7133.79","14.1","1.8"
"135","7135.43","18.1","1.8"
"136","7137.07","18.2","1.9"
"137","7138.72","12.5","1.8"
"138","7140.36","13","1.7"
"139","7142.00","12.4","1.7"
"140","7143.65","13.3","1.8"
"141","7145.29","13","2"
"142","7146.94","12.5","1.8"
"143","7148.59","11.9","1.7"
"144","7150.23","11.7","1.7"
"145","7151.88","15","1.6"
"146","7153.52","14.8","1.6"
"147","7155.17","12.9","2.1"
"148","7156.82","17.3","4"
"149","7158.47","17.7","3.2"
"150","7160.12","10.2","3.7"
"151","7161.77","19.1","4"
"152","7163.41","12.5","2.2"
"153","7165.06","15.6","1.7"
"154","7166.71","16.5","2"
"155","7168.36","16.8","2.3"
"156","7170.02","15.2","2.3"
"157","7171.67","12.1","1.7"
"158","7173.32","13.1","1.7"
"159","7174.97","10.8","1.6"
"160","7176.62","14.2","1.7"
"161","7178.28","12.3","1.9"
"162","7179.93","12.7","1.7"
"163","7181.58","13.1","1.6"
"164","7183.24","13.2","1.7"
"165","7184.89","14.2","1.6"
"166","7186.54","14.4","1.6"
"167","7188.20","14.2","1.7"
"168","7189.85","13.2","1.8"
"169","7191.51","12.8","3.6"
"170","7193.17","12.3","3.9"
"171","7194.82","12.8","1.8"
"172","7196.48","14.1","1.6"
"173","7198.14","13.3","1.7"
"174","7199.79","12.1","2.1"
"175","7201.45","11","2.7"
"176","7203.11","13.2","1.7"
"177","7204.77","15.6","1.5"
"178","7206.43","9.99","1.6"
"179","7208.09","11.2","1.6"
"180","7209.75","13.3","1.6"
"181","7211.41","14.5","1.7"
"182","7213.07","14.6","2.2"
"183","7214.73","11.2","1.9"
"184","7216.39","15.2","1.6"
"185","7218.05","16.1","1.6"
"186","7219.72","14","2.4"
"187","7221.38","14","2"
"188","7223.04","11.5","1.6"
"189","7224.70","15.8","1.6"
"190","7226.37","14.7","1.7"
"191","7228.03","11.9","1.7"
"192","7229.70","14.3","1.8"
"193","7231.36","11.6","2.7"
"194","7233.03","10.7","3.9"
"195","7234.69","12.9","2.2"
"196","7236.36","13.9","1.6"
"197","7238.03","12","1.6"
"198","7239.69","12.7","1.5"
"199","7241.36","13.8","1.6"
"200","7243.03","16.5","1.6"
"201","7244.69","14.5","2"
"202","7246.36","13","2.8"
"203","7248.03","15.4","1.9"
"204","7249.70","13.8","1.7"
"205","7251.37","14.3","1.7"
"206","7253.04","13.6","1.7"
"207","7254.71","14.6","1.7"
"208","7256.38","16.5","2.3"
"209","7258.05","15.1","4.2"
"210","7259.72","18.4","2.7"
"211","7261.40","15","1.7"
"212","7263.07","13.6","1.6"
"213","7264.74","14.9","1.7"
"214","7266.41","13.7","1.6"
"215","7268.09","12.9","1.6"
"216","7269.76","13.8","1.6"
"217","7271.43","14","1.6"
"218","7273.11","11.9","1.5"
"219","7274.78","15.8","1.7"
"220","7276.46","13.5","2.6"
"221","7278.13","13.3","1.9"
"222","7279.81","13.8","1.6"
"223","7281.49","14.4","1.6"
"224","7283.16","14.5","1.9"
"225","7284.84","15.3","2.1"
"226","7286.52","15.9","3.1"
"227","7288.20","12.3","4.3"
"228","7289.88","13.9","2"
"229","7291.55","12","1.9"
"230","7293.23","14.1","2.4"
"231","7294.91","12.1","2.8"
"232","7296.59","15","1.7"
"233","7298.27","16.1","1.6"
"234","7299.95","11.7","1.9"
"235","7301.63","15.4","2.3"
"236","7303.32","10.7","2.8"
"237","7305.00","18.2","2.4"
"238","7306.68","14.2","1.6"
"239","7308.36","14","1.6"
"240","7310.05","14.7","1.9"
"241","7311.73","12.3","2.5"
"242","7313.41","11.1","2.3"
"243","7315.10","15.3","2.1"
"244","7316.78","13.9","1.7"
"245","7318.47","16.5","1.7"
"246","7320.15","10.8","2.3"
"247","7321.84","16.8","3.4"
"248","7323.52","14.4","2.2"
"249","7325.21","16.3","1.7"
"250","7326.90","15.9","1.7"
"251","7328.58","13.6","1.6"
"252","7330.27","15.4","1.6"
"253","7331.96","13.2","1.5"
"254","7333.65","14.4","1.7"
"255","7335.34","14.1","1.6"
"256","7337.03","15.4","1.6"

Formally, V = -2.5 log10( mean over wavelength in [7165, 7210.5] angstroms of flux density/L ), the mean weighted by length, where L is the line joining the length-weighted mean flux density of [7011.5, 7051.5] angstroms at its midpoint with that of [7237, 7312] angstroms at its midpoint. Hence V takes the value 0.09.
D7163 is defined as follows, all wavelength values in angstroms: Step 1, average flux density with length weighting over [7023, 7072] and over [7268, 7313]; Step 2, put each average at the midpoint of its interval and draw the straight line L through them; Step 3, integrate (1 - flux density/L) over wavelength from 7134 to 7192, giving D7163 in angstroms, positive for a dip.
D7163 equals 1.4 angstroms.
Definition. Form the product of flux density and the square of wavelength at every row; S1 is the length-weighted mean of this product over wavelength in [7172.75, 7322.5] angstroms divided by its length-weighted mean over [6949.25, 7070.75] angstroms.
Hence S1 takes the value 1.0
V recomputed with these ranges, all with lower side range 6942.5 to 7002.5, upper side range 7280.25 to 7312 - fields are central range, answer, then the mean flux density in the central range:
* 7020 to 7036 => -0.07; 15.4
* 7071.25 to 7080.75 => -0.19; 17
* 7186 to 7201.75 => 0.09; 13.1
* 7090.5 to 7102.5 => 0.06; 13.5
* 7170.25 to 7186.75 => 0.09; 13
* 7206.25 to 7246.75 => 0.06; 13.4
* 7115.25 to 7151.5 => 0.04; 13.7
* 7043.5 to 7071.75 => -0.03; 14.7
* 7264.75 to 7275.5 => 0.03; 13.8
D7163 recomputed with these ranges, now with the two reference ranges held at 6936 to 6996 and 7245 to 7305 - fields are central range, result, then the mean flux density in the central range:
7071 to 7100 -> -1.3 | 14.9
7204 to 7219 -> 0.7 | 13.5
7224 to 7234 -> 0.8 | 13.1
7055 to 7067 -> -0.9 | 15.3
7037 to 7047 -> 0.4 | 13.7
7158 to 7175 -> -0.4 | 14.6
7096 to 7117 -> -0.9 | 14.9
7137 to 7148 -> 0.8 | 13.2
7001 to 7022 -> -1.1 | 15.1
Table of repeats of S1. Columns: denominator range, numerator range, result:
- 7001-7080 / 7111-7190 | 0.96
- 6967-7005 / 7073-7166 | 1.04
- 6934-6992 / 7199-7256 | 1.01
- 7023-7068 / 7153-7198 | 0.98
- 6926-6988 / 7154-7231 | 1.04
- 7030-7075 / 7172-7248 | 0.93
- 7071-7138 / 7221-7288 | 0.99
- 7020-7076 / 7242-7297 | 1.02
